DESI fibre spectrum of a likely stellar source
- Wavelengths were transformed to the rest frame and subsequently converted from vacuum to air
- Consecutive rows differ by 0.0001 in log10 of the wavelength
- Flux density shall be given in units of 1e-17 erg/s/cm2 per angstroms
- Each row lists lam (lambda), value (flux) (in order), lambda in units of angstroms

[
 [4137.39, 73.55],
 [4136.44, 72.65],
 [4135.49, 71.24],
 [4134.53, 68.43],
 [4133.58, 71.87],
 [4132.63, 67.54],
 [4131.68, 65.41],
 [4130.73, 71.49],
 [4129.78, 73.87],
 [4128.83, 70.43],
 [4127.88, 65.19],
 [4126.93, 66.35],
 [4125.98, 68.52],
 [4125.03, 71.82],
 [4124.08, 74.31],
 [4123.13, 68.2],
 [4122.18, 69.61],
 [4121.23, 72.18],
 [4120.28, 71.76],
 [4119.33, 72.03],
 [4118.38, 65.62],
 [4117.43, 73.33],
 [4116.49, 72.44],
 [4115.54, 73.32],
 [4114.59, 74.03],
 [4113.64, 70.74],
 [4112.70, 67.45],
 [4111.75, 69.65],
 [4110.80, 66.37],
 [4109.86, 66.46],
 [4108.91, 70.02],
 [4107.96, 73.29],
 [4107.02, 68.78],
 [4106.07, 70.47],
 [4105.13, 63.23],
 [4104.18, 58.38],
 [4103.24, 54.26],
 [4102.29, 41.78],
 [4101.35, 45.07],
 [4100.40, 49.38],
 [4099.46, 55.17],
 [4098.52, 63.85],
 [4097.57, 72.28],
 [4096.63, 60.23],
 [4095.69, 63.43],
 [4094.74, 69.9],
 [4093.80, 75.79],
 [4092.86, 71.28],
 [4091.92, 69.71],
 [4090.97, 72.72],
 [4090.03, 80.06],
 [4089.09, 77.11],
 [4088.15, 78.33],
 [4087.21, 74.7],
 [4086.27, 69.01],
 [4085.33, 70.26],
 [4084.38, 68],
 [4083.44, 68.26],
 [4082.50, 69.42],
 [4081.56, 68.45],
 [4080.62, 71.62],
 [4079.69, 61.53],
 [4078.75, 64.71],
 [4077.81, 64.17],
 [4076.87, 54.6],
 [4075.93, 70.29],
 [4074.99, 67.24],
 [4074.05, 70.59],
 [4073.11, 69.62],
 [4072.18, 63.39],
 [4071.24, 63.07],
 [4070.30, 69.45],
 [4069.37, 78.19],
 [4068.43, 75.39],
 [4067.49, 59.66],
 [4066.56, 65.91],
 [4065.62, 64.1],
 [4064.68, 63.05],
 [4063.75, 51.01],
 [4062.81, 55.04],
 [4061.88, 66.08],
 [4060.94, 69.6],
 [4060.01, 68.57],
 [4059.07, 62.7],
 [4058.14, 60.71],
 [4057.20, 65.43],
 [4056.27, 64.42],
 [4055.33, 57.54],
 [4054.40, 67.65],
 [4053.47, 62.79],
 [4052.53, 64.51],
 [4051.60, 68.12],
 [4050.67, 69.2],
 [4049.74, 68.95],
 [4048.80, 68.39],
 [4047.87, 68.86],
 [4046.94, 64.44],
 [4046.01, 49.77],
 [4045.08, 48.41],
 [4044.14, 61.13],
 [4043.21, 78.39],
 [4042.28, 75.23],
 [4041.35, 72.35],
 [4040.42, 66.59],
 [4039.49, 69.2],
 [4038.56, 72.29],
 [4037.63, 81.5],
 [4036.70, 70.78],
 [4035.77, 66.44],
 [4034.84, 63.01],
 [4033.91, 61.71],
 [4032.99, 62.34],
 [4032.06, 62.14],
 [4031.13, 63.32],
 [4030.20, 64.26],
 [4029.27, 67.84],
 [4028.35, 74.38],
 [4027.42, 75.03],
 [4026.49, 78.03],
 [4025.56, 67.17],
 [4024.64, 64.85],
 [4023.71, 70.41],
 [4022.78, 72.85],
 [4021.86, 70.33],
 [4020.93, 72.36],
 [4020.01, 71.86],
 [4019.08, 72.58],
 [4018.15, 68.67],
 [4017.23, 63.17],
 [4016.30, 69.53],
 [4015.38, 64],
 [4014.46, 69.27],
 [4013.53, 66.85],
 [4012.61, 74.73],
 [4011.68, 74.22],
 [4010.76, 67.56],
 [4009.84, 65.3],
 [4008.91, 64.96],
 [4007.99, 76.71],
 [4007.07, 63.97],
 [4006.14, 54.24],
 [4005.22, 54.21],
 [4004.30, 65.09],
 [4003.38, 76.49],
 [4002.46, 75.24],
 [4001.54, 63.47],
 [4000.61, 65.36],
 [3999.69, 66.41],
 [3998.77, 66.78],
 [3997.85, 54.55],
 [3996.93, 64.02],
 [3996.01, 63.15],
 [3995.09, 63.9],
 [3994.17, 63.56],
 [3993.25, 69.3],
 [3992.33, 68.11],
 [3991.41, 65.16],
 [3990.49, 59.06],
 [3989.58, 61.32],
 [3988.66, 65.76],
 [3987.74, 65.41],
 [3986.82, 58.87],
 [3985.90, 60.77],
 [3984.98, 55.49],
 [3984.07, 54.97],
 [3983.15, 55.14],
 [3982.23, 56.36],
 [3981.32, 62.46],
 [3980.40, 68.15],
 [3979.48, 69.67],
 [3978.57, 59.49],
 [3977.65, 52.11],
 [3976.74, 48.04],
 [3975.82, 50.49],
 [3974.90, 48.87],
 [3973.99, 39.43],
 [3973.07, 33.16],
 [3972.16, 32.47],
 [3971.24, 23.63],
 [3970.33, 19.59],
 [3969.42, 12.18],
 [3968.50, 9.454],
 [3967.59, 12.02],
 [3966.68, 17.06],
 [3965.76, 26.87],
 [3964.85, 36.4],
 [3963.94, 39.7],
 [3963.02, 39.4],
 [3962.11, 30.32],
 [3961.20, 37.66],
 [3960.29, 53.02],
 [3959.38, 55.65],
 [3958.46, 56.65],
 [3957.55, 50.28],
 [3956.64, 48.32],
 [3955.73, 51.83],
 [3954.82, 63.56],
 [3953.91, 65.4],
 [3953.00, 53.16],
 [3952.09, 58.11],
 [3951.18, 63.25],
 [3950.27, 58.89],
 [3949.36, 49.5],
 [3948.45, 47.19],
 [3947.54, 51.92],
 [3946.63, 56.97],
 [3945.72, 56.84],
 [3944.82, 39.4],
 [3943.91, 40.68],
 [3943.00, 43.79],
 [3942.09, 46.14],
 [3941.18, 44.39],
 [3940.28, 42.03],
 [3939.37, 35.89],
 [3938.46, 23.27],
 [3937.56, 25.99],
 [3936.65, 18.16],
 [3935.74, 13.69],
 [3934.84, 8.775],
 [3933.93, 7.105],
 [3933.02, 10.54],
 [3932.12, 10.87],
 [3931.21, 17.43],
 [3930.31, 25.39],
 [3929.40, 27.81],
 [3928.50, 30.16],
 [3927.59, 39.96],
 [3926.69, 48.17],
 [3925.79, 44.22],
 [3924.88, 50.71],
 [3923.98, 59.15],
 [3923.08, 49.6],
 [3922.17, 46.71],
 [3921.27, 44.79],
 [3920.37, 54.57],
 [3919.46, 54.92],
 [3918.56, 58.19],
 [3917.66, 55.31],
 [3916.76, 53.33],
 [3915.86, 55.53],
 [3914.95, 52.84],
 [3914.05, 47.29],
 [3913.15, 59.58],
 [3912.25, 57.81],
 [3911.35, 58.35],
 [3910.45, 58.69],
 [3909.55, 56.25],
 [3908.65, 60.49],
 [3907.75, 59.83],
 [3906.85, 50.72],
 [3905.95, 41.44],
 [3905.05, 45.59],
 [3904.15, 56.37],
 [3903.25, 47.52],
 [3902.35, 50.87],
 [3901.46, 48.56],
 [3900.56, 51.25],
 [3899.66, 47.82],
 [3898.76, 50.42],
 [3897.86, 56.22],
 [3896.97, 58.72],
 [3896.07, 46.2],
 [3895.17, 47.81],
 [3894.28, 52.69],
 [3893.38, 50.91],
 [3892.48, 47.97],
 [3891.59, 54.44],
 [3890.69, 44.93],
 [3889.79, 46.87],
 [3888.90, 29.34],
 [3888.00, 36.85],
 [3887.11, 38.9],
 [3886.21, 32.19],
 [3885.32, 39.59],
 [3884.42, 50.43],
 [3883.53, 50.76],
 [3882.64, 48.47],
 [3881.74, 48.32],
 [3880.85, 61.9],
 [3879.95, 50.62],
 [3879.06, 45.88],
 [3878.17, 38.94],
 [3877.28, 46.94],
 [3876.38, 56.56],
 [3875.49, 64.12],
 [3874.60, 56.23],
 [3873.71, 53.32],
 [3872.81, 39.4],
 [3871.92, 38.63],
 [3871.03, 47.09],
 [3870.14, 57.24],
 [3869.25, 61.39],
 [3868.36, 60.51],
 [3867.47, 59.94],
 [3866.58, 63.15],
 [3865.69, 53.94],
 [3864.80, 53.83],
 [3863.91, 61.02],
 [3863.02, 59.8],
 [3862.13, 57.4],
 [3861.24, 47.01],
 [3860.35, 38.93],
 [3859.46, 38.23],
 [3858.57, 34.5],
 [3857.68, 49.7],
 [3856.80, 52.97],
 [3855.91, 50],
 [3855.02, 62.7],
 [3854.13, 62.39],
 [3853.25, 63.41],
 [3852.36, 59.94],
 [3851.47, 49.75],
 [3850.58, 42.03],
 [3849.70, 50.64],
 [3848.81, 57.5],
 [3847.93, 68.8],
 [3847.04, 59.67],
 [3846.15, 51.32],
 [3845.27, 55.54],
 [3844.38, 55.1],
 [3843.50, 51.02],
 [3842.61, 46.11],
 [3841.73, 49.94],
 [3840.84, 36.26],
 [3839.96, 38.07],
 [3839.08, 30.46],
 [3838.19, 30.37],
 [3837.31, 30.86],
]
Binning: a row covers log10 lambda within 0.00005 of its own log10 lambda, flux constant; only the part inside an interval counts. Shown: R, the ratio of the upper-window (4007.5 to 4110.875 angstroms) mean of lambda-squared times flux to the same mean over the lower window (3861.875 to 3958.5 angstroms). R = 1.5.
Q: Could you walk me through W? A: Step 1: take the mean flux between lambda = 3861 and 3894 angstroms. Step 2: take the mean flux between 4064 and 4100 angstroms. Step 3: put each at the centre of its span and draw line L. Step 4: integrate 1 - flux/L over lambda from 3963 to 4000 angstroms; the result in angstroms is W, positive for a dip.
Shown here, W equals 6.1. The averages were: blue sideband 50.1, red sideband 68.2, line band 49.8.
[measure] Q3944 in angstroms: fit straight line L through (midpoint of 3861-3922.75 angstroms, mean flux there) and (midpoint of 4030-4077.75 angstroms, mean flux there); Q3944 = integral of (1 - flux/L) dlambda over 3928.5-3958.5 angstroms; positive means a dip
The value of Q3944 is 8.9 angstroms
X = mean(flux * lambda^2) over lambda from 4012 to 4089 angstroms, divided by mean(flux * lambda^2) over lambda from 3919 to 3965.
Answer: 1.7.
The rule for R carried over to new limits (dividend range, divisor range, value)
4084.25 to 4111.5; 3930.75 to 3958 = 1.78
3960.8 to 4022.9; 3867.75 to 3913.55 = 1.18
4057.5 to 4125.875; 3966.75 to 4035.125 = 1.17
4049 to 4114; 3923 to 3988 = 1.68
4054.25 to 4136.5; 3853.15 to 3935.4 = 1.55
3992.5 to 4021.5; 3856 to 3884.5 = 1.39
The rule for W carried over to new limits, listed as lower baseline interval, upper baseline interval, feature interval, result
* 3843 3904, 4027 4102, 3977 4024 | -2.9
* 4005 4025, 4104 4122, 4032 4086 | 2.1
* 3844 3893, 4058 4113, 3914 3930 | 1.9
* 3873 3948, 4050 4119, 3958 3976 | 6.4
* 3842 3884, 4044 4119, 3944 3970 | 6.3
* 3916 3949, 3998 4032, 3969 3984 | 2.4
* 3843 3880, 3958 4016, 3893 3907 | 0.8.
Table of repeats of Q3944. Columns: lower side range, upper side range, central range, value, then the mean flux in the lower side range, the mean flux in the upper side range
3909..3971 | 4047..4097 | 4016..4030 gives -3.09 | 41.7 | 67.2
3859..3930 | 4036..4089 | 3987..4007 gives -1.32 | 50.2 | 66.7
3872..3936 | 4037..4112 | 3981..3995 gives -1.39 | 46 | 66.1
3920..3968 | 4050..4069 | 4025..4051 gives -3.43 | 40.2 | 64.2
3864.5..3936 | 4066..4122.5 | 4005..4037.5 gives -4.45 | 47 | 67.4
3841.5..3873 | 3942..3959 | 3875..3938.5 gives 9.70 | 53.2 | 52.9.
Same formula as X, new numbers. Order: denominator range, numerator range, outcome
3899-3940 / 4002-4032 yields 1.69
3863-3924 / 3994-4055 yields 1.40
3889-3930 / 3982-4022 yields 1.36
